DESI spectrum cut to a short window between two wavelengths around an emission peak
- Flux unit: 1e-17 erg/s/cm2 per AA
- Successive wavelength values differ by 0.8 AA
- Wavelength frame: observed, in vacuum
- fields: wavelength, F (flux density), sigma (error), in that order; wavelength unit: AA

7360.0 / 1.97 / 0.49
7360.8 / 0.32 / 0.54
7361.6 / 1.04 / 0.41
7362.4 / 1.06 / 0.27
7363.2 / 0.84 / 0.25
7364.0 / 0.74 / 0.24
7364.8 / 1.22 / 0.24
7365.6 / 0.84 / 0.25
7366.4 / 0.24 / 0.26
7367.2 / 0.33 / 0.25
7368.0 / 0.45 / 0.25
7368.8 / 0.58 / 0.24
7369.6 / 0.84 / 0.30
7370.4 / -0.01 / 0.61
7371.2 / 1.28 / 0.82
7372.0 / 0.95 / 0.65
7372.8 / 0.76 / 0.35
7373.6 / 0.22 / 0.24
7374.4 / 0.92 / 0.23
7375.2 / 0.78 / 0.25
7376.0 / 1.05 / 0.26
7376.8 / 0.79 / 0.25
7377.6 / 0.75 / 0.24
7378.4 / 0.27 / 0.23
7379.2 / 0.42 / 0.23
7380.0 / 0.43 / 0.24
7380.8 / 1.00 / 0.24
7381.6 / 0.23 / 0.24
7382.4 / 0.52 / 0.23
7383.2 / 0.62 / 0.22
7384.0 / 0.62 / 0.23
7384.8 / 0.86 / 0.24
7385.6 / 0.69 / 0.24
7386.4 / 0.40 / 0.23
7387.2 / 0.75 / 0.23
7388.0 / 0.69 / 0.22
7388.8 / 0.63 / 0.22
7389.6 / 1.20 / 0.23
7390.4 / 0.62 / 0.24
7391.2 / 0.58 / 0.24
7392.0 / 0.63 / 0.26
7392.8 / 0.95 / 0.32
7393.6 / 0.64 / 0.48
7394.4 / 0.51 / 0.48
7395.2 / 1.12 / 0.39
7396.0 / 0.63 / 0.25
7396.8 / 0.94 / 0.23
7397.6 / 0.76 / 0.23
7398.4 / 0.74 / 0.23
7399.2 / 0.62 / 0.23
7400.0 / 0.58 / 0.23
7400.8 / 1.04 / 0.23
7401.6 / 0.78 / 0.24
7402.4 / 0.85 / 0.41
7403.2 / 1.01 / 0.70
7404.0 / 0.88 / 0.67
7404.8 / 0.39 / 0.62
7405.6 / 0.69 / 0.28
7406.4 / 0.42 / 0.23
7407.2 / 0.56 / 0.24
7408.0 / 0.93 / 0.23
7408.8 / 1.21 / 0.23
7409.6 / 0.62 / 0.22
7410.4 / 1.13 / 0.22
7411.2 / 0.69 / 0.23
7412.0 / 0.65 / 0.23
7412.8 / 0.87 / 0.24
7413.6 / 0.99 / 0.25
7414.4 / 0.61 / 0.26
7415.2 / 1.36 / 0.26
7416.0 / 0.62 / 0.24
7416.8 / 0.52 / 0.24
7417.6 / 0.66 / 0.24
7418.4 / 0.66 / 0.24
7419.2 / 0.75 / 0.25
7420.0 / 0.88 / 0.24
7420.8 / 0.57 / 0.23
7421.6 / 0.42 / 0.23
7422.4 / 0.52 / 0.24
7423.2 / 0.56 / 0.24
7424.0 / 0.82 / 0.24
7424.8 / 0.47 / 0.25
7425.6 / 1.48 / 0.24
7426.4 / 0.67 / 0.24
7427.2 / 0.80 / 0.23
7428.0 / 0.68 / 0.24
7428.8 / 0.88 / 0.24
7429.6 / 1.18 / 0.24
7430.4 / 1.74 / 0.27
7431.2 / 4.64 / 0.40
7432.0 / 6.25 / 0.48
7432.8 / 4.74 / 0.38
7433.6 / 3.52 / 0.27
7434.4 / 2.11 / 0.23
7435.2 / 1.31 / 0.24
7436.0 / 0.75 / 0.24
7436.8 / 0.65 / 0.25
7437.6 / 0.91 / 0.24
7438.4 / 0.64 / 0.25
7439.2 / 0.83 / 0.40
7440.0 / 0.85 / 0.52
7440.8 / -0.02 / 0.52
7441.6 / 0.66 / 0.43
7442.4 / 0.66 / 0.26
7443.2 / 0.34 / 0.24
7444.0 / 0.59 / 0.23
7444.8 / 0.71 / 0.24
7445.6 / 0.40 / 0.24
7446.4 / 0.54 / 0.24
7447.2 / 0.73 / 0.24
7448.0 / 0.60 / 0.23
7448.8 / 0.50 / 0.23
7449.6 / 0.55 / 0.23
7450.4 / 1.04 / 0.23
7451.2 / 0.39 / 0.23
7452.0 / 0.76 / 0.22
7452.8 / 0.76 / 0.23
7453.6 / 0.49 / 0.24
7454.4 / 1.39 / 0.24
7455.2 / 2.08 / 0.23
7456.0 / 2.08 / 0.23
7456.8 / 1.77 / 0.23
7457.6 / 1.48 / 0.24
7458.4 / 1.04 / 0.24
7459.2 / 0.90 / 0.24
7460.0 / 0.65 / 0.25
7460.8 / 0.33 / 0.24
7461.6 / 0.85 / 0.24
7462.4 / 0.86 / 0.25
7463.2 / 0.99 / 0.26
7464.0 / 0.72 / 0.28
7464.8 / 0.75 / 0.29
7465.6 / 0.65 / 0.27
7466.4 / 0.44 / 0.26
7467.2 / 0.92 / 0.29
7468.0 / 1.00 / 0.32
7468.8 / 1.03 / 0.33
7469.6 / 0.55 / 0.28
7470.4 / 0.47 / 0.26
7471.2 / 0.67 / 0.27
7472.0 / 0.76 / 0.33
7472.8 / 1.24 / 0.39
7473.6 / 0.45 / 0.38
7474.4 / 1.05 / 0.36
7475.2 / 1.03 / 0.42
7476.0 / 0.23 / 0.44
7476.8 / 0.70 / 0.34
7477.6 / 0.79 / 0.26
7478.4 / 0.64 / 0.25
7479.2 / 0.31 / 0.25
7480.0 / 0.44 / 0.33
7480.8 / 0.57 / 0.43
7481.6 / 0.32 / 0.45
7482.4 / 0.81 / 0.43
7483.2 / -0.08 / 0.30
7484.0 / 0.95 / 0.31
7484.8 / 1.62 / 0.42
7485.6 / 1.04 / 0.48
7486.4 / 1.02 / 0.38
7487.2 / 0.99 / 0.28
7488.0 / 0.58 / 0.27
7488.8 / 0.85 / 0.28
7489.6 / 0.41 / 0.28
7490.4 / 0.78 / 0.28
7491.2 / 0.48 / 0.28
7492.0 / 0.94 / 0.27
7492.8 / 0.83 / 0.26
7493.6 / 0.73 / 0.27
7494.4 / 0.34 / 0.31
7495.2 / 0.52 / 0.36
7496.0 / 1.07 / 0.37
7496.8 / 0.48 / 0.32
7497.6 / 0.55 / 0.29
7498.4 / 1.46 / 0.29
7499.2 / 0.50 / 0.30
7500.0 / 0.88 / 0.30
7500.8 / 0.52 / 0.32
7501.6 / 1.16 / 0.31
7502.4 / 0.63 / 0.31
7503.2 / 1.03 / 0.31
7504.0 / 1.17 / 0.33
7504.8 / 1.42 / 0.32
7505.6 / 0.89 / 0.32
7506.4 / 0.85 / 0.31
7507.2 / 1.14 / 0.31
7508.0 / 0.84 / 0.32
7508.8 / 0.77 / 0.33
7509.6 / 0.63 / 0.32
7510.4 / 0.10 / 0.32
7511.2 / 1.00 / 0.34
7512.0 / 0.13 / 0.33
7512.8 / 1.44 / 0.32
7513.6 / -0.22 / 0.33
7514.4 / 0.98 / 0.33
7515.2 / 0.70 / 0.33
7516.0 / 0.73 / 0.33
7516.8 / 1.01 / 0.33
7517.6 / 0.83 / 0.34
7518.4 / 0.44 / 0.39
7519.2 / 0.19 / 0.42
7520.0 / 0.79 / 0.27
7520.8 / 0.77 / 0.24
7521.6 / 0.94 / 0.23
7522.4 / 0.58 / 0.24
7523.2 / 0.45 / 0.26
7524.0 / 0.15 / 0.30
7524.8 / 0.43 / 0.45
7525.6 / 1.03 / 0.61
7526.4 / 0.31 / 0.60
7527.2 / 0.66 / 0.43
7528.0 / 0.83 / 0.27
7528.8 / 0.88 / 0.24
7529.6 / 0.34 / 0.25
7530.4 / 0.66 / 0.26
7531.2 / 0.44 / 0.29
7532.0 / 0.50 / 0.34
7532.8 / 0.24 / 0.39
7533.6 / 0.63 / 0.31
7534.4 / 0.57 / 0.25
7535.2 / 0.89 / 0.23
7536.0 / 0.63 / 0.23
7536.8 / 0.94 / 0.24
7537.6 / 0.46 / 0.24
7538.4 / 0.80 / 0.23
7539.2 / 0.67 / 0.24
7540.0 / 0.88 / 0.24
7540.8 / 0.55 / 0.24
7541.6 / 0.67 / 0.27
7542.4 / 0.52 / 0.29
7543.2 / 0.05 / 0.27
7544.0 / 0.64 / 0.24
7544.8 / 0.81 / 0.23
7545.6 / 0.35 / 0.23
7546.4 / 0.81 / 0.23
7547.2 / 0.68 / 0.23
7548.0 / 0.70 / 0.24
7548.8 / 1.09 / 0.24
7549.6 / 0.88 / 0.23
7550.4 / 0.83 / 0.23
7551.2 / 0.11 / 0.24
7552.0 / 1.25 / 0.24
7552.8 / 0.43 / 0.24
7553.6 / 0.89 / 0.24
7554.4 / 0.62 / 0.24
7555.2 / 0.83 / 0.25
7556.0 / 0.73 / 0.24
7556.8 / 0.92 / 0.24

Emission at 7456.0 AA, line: [N II] 6583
